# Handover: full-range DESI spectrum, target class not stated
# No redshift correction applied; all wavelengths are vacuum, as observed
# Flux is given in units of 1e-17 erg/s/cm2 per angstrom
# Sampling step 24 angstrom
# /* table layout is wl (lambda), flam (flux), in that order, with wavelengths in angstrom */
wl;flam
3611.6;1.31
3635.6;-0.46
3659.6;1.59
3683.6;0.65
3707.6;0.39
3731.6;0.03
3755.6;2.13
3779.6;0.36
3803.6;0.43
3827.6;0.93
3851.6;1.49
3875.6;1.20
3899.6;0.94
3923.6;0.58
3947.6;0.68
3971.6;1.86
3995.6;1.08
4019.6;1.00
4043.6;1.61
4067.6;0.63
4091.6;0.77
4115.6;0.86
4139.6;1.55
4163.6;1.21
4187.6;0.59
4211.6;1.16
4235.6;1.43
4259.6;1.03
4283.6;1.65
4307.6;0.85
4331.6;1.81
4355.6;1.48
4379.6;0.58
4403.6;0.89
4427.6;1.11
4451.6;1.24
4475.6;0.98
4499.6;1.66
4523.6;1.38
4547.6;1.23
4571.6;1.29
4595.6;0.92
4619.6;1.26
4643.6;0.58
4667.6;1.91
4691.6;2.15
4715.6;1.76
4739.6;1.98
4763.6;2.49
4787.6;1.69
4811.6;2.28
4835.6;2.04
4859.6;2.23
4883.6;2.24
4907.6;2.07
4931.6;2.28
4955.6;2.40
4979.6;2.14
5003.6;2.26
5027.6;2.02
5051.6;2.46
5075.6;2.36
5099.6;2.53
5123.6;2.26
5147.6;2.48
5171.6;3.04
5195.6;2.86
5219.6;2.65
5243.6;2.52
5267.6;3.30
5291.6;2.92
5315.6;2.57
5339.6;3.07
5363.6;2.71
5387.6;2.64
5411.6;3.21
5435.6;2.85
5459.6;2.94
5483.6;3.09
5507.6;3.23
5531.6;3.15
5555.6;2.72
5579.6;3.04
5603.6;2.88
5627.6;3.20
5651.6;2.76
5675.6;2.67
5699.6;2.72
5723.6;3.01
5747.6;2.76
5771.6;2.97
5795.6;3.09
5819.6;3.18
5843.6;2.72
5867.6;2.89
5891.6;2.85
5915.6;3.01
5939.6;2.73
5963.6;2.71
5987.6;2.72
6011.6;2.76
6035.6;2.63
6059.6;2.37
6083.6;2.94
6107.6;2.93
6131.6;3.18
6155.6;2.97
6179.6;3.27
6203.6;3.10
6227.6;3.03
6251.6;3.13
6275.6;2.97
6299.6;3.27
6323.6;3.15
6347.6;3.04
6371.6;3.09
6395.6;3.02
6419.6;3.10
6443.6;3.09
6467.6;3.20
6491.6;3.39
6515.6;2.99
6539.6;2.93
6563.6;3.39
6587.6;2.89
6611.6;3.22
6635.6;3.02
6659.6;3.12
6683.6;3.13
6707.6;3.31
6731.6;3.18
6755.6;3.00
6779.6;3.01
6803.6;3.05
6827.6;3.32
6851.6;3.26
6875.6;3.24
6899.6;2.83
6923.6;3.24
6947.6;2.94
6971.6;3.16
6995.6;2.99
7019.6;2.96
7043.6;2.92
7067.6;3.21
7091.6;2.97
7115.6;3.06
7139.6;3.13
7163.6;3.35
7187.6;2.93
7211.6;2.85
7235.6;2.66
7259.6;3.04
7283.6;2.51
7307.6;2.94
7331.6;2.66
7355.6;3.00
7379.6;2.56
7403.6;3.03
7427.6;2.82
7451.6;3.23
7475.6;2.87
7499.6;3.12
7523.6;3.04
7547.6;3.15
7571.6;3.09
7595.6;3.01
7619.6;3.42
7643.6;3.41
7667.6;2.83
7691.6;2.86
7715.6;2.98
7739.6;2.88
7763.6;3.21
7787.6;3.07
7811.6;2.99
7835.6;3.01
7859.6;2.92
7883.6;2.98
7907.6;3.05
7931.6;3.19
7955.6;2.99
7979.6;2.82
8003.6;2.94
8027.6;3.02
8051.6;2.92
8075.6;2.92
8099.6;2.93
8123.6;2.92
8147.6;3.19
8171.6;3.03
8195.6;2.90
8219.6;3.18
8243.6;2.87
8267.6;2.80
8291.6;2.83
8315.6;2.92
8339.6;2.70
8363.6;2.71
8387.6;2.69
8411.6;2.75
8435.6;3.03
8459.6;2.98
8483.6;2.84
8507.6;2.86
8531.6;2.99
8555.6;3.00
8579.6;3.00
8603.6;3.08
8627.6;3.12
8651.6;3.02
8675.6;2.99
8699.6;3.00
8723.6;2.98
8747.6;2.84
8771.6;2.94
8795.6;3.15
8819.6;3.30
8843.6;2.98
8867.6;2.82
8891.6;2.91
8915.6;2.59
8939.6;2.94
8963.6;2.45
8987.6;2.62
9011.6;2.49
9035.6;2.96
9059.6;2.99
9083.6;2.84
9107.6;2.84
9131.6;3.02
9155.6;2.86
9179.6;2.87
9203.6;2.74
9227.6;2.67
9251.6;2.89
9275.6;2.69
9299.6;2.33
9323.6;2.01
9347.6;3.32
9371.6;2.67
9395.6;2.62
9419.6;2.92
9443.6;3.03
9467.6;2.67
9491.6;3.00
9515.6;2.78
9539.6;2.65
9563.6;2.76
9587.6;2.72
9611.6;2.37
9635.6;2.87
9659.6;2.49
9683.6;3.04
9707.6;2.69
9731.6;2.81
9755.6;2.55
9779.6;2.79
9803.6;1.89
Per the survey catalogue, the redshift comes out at 0.17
